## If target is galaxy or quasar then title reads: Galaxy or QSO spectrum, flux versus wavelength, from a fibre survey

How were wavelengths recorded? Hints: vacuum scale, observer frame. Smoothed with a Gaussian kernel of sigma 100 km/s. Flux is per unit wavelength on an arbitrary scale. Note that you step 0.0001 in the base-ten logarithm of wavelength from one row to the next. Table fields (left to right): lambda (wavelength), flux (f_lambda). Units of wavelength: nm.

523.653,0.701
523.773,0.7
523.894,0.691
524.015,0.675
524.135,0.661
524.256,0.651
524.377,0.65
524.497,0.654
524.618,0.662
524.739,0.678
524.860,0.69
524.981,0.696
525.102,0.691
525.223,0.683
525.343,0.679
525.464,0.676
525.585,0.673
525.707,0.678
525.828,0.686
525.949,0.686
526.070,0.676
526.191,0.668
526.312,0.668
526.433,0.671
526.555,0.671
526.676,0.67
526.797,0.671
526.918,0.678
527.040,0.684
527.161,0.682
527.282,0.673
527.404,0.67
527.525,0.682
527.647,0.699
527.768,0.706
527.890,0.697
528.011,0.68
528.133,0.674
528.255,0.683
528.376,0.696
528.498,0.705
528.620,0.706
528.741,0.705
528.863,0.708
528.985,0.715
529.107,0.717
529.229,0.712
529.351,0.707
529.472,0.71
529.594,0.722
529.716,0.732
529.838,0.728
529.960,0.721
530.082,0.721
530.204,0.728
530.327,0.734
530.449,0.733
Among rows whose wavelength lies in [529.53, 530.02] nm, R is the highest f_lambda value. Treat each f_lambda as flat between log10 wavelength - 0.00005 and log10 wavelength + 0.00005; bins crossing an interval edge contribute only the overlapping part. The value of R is 0.732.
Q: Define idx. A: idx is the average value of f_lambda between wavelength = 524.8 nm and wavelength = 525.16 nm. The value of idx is 0.692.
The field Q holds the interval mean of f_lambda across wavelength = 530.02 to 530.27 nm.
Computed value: 0.722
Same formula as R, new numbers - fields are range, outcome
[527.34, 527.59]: 0.682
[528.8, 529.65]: 0.722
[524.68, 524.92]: 0.69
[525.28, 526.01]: 0.686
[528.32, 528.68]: 0.706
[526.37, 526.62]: 0.671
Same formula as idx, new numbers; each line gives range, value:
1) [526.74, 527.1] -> 0.677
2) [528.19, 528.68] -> 0.697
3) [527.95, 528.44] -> 0.684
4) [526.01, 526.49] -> 0.671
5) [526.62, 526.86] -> 0.672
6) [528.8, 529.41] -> 0.711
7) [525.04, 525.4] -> 0.686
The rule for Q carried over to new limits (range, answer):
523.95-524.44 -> 0.66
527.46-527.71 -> 0.692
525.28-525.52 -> 0.68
